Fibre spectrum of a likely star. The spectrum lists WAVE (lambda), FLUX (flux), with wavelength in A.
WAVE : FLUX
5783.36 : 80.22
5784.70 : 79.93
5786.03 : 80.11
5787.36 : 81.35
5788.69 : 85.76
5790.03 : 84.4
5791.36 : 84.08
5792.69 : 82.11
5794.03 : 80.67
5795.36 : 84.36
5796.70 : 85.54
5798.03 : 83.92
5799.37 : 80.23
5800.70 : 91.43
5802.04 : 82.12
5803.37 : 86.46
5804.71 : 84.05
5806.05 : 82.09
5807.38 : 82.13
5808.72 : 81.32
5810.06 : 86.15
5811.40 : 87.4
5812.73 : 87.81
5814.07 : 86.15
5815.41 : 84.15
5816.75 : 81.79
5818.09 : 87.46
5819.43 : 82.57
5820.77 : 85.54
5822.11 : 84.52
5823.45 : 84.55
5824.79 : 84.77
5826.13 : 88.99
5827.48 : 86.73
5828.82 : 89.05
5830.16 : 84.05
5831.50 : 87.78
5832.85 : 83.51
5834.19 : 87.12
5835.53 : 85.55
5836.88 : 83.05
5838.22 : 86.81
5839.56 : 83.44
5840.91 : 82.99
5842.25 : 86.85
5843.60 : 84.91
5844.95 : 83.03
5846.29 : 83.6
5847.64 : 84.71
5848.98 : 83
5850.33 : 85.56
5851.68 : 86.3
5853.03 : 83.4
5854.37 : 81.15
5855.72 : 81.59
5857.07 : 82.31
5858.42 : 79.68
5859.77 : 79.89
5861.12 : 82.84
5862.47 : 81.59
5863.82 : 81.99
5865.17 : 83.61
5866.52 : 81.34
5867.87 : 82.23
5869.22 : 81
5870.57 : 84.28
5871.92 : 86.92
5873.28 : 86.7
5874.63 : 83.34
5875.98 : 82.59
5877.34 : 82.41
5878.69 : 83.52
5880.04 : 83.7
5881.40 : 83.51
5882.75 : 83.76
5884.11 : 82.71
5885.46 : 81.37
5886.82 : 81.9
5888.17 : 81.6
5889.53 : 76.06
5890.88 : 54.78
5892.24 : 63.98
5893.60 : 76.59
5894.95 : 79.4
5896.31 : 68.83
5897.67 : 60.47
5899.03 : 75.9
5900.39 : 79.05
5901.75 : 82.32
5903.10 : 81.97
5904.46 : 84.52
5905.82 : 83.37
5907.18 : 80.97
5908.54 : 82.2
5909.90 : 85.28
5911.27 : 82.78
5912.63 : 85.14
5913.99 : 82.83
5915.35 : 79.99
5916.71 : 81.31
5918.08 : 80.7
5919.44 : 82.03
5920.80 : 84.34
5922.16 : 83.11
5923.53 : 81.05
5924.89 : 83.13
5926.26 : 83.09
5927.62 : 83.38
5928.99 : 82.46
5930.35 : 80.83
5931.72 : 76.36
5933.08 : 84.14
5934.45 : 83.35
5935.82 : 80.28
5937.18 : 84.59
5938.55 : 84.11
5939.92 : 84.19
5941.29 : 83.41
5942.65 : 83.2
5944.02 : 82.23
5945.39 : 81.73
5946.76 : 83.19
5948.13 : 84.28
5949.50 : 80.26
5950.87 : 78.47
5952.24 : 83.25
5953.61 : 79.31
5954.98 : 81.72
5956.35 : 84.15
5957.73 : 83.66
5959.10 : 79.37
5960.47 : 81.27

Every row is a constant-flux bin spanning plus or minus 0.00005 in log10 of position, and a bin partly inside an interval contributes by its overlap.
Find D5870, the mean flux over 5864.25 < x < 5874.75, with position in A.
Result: 83.7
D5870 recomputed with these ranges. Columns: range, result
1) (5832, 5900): 81.1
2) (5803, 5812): 84.1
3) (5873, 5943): 80.6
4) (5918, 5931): 82.5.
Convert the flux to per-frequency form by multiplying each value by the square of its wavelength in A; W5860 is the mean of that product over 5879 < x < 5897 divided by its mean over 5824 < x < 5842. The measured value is 0.9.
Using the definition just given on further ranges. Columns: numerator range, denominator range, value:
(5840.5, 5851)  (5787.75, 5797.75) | 1.03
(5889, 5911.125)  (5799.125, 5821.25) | 0.93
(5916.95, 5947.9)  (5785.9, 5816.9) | 1.03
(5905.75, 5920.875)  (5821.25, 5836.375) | 0.99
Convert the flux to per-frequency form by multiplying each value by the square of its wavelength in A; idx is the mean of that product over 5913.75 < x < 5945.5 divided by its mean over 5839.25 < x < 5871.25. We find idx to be 1.0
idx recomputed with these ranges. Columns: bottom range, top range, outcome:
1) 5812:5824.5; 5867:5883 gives 1.00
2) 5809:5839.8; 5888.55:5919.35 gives 0.93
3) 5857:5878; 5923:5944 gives 1.02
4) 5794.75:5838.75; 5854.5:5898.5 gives 0.95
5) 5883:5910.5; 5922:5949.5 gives 1.08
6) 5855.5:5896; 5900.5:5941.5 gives 1.04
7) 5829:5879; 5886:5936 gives 0.97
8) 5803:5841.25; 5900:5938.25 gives 1.00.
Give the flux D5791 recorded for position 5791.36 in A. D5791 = 84.08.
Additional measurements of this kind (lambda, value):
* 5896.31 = 68.83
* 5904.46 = 84.52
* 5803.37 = 86.46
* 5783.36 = 80.22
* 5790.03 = 84.4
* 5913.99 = 82.83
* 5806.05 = 82.09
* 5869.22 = 81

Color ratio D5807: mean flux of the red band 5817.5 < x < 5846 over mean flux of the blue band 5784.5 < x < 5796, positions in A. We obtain 1.0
